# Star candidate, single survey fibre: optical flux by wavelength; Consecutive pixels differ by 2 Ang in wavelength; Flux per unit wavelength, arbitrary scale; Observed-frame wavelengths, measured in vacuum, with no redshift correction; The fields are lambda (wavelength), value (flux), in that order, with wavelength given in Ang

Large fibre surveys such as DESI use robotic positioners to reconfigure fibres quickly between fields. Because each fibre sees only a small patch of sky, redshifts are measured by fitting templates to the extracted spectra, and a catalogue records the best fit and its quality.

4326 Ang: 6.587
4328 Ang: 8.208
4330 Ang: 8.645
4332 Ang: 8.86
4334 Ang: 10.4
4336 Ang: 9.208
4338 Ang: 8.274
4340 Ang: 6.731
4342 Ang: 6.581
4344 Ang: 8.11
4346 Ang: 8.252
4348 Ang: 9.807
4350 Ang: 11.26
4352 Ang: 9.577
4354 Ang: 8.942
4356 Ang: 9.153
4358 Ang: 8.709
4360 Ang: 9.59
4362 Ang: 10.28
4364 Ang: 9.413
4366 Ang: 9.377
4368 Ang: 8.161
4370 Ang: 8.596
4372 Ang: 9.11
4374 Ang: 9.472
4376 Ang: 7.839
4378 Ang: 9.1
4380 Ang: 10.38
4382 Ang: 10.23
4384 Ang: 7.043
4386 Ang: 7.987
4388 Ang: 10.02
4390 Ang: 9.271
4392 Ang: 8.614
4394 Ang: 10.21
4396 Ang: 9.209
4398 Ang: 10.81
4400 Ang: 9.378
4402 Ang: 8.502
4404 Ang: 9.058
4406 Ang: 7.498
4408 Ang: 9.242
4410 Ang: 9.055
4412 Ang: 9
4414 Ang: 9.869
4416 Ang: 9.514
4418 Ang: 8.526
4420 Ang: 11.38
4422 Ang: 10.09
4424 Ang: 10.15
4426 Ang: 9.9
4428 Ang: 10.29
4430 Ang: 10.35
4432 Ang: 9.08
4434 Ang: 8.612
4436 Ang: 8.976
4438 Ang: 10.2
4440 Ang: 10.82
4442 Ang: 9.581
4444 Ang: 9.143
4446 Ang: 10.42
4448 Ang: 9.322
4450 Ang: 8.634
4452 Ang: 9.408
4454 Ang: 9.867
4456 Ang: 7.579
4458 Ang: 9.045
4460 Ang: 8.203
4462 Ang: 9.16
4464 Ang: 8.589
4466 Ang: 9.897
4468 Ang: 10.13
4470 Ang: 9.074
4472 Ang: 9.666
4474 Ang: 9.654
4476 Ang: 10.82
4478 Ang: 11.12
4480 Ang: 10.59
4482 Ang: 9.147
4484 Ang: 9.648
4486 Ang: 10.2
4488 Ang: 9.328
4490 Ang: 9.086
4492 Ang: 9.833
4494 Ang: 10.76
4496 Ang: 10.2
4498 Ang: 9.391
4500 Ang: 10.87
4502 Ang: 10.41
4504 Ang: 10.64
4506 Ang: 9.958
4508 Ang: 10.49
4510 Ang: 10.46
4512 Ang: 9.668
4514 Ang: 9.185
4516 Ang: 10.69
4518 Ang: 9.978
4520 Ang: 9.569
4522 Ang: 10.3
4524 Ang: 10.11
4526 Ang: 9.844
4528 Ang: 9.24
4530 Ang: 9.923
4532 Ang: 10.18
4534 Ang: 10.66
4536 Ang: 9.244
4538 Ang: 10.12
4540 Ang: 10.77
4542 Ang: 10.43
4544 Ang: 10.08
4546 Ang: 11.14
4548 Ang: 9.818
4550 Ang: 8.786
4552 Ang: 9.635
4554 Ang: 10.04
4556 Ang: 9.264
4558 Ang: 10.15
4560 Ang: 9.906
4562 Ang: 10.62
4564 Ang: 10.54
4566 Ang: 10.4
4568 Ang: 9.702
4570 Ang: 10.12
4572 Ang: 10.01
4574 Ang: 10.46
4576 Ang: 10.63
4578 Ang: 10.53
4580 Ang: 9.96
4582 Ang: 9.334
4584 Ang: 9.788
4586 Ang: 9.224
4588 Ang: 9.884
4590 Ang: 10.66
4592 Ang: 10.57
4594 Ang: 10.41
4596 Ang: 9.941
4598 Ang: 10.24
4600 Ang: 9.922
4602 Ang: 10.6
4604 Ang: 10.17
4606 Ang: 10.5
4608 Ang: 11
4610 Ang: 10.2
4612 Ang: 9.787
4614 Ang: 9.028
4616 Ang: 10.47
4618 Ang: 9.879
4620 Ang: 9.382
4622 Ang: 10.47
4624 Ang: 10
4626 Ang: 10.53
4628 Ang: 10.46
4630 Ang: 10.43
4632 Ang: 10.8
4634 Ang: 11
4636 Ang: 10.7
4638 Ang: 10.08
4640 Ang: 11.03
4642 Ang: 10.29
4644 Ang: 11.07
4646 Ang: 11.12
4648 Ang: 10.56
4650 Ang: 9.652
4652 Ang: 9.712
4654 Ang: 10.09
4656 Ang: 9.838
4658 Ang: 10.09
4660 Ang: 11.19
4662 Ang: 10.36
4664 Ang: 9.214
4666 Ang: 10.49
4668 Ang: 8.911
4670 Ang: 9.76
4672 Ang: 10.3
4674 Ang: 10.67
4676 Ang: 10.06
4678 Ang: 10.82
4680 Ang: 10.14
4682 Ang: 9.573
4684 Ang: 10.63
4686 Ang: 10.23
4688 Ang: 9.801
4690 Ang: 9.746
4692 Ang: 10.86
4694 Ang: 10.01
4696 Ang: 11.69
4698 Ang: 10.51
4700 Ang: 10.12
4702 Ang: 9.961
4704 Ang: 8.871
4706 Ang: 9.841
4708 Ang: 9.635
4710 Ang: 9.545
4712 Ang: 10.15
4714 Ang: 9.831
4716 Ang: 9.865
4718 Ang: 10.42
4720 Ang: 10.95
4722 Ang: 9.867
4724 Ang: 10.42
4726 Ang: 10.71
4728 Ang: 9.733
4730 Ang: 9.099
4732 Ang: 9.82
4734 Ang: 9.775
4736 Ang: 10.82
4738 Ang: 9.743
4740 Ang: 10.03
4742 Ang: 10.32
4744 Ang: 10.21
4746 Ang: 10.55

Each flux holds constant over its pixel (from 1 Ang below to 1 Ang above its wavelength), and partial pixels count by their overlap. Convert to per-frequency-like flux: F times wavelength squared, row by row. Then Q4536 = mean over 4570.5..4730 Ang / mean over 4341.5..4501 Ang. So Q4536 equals 1.2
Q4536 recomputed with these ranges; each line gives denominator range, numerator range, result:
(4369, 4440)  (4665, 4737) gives 1.23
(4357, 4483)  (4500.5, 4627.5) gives 1.15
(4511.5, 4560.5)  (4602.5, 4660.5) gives 1.08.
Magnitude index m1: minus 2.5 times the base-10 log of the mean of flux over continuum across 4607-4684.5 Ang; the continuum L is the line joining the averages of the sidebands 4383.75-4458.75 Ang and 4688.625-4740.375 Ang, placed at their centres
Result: -0.04 mag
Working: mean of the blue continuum 9.38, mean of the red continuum 10.1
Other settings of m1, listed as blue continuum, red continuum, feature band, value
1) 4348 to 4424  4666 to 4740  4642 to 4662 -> -0.04 mag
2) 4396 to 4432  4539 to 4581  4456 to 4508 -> 0.00 mag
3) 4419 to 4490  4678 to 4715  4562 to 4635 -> -0.03 mag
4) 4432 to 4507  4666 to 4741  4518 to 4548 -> -0.03 mag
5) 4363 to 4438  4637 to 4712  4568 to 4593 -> -0.02 mag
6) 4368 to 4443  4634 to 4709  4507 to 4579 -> -0.03 mag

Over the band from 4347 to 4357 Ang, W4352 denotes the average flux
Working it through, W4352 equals 9.75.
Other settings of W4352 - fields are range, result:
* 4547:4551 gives 9.3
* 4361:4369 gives 9.31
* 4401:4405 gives 8.78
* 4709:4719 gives 9.96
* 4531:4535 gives 10.4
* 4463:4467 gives 9.24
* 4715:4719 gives 10.1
